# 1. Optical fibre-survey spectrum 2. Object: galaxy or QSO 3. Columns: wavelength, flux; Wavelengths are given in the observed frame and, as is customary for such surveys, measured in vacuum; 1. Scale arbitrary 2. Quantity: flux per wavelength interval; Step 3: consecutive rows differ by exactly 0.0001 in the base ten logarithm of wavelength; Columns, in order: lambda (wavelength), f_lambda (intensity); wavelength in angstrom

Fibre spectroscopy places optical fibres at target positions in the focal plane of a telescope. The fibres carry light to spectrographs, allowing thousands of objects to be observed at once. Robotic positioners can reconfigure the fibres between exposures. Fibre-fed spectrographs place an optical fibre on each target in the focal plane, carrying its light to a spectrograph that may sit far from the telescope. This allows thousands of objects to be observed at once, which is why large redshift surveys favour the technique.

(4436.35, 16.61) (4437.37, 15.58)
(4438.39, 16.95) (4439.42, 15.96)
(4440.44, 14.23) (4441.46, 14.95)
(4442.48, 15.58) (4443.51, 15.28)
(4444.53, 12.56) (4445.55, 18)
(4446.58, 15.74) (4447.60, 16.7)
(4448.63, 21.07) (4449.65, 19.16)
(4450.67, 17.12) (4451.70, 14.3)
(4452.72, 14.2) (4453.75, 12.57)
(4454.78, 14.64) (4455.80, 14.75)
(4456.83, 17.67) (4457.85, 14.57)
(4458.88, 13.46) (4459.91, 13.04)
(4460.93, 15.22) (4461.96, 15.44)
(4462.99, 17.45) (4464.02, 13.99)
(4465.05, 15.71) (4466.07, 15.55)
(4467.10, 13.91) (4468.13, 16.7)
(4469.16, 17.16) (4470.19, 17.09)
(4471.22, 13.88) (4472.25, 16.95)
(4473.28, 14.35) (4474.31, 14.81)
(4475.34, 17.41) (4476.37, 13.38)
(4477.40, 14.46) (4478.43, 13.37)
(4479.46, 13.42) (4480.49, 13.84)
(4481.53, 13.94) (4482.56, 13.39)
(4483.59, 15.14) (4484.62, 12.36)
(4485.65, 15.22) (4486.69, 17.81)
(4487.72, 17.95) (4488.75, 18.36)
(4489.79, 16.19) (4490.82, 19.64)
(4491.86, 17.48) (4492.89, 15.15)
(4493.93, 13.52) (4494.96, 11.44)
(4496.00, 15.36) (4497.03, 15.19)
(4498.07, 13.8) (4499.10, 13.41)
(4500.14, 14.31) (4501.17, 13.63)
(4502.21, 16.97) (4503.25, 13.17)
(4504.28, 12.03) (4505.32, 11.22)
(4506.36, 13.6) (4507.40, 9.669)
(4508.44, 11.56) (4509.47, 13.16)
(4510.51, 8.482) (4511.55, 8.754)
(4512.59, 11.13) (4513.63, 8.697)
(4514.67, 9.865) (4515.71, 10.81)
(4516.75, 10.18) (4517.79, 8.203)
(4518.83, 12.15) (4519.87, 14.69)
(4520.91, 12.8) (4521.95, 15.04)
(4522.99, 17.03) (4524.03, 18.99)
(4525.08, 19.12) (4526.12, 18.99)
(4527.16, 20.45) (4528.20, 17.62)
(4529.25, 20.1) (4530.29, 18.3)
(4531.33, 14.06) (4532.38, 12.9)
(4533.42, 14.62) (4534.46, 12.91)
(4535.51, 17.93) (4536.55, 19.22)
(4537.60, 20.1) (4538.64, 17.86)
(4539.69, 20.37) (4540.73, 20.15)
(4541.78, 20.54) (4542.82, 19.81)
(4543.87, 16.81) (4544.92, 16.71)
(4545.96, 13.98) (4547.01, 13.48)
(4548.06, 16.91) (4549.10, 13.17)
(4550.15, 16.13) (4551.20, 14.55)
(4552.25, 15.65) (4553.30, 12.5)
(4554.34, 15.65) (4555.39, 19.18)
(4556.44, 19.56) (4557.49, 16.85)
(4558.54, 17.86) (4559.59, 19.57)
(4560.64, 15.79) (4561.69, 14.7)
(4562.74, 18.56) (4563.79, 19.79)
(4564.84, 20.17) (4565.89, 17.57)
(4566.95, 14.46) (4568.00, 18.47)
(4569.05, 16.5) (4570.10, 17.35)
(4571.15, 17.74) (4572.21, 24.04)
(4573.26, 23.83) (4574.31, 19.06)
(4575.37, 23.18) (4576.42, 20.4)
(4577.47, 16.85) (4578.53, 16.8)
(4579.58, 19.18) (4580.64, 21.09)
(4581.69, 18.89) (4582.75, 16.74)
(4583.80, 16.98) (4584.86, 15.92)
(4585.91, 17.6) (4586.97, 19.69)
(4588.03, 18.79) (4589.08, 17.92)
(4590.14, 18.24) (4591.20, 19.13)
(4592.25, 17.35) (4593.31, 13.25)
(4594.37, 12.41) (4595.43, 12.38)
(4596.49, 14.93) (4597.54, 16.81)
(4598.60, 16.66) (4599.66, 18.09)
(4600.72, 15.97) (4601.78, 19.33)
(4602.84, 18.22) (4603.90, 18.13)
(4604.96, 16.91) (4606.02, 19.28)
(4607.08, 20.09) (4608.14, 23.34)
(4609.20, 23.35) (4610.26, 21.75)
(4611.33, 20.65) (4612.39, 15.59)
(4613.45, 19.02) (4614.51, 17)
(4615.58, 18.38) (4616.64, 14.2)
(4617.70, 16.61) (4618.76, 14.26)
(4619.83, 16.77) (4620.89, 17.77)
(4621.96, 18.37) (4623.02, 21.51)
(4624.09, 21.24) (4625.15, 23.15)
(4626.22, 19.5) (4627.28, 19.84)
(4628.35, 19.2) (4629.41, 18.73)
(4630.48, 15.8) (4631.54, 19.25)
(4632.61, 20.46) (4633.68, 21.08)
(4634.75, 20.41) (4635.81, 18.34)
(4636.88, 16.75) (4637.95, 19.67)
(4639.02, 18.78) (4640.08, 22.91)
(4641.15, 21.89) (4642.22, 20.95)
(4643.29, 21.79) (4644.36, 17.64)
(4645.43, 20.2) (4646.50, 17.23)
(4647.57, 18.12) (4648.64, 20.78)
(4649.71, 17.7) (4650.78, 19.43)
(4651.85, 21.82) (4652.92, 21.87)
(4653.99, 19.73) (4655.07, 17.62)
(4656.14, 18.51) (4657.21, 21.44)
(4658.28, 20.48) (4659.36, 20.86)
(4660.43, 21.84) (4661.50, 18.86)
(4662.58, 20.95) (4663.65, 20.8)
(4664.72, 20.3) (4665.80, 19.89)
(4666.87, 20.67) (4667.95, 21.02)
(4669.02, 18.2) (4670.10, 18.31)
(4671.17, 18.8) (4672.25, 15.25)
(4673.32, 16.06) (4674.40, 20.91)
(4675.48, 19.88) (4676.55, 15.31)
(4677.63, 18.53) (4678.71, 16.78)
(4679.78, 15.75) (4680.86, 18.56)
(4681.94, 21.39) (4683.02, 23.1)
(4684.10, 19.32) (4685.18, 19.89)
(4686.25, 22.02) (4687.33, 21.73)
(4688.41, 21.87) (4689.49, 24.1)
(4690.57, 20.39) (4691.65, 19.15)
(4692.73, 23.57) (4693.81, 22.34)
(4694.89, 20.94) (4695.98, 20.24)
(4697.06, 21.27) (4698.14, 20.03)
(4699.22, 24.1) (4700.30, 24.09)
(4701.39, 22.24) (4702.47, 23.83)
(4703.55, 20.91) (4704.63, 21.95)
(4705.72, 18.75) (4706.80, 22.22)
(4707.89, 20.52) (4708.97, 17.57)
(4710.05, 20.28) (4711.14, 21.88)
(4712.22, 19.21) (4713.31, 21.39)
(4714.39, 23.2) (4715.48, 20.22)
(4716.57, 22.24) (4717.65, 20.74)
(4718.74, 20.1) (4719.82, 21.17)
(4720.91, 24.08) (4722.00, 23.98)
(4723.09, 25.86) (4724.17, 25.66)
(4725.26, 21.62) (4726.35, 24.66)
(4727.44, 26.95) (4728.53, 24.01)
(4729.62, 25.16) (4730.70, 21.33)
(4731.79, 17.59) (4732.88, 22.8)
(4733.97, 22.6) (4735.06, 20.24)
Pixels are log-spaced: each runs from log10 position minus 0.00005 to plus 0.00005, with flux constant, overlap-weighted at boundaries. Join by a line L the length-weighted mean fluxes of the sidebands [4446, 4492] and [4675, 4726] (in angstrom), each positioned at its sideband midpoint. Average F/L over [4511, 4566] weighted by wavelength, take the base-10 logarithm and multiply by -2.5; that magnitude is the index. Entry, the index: 0.08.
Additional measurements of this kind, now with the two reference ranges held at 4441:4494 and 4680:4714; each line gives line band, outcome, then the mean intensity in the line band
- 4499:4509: 0.258 mag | 12.9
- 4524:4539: -0.025 mag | 17.5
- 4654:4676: 0.048 mag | 19.5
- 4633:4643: -0.021 mag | 20.1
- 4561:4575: -0.038 mag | 18.6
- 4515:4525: 0.238 mag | 13.5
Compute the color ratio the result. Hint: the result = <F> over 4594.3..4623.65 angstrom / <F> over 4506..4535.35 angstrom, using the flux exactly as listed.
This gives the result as 1.30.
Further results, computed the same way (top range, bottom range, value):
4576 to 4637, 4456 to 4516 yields 1.28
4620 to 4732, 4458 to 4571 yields 1.34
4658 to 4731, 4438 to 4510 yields 1.40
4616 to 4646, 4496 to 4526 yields 1.49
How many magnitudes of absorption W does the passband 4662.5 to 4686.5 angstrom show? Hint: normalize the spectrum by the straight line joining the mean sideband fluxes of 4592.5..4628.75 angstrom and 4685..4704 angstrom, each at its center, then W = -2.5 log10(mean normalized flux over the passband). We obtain 0.10 mag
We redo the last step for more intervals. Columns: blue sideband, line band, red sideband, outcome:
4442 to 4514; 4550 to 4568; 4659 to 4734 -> 0.00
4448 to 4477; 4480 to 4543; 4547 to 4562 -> 0.07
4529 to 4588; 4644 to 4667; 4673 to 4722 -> 0.00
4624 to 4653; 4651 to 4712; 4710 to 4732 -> 0.05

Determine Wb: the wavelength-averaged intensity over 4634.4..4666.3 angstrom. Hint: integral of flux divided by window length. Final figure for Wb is 19.9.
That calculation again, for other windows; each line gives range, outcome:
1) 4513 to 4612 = 17.2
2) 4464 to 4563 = 15.2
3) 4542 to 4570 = 16.8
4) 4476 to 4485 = 13.7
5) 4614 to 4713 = 19.8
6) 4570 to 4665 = 18.9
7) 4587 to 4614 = 17.9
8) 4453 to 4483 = 14.9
